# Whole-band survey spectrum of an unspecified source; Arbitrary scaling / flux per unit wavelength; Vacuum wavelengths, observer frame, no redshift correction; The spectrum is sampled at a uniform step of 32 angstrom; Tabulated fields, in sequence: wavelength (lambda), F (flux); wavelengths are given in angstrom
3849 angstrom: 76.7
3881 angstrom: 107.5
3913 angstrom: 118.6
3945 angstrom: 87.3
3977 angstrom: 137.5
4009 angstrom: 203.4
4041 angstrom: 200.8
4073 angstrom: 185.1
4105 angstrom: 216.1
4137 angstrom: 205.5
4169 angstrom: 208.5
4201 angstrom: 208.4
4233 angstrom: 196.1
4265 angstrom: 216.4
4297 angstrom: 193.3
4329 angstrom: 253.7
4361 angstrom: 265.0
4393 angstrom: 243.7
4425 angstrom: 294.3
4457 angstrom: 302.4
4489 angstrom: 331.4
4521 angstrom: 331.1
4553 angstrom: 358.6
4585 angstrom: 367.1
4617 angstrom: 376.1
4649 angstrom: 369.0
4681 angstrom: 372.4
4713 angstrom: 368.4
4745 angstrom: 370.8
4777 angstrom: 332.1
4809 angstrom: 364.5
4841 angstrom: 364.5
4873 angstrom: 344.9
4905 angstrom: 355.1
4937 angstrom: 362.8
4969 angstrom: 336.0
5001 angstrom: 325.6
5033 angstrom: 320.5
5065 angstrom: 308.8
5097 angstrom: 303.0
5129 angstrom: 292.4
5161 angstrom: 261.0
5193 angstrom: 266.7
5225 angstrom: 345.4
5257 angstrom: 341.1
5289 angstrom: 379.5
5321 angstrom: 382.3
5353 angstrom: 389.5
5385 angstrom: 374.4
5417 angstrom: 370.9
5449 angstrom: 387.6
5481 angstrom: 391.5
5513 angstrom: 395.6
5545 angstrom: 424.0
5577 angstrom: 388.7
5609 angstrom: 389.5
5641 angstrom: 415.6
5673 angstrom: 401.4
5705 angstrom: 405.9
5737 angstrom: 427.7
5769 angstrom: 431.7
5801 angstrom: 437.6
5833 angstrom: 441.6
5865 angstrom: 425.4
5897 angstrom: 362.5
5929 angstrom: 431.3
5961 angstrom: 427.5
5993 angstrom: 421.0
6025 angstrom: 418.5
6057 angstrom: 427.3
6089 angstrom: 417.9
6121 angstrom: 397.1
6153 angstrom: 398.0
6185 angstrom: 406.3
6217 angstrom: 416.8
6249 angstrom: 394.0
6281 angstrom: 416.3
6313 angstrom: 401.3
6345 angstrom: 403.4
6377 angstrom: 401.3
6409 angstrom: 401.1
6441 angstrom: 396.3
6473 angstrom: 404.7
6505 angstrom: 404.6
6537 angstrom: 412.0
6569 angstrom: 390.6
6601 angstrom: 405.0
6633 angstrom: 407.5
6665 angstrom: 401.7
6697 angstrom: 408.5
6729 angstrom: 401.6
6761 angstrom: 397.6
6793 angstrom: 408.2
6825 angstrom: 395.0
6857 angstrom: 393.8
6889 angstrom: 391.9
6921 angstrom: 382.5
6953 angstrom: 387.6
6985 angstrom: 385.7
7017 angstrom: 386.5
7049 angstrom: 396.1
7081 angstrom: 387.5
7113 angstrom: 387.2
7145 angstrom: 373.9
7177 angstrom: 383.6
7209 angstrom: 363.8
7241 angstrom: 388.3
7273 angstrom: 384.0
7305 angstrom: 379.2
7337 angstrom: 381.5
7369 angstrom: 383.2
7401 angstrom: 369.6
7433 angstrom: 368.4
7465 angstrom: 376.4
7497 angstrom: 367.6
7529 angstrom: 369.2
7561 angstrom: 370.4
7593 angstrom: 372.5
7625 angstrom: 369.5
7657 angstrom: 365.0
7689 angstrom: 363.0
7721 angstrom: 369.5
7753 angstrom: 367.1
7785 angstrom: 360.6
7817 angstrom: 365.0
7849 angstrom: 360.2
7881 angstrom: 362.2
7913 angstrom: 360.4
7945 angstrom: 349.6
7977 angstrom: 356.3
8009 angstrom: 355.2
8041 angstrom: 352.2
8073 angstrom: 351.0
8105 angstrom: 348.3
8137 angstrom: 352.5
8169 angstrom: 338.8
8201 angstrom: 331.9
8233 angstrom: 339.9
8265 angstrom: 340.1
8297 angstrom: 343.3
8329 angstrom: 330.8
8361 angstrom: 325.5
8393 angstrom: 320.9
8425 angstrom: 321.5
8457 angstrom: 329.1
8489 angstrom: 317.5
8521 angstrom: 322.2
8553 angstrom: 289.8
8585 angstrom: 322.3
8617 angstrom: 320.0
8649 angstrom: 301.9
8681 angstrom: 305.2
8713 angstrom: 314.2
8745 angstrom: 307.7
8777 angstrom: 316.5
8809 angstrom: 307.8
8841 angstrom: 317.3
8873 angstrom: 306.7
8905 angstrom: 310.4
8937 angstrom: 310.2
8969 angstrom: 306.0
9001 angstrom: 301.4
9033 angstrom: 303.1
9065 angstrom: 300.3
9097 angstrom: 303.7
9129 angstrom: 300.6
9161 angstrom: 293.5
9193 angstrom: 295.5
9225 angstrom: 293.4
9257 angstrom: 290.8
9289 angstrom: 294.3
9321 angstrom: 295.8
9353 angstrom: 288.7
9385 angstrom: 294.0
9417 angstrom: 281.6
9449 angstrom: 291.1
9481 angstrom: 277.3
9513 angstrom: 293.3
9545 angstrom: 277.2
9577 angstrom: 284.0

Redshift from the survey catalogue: 0.000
